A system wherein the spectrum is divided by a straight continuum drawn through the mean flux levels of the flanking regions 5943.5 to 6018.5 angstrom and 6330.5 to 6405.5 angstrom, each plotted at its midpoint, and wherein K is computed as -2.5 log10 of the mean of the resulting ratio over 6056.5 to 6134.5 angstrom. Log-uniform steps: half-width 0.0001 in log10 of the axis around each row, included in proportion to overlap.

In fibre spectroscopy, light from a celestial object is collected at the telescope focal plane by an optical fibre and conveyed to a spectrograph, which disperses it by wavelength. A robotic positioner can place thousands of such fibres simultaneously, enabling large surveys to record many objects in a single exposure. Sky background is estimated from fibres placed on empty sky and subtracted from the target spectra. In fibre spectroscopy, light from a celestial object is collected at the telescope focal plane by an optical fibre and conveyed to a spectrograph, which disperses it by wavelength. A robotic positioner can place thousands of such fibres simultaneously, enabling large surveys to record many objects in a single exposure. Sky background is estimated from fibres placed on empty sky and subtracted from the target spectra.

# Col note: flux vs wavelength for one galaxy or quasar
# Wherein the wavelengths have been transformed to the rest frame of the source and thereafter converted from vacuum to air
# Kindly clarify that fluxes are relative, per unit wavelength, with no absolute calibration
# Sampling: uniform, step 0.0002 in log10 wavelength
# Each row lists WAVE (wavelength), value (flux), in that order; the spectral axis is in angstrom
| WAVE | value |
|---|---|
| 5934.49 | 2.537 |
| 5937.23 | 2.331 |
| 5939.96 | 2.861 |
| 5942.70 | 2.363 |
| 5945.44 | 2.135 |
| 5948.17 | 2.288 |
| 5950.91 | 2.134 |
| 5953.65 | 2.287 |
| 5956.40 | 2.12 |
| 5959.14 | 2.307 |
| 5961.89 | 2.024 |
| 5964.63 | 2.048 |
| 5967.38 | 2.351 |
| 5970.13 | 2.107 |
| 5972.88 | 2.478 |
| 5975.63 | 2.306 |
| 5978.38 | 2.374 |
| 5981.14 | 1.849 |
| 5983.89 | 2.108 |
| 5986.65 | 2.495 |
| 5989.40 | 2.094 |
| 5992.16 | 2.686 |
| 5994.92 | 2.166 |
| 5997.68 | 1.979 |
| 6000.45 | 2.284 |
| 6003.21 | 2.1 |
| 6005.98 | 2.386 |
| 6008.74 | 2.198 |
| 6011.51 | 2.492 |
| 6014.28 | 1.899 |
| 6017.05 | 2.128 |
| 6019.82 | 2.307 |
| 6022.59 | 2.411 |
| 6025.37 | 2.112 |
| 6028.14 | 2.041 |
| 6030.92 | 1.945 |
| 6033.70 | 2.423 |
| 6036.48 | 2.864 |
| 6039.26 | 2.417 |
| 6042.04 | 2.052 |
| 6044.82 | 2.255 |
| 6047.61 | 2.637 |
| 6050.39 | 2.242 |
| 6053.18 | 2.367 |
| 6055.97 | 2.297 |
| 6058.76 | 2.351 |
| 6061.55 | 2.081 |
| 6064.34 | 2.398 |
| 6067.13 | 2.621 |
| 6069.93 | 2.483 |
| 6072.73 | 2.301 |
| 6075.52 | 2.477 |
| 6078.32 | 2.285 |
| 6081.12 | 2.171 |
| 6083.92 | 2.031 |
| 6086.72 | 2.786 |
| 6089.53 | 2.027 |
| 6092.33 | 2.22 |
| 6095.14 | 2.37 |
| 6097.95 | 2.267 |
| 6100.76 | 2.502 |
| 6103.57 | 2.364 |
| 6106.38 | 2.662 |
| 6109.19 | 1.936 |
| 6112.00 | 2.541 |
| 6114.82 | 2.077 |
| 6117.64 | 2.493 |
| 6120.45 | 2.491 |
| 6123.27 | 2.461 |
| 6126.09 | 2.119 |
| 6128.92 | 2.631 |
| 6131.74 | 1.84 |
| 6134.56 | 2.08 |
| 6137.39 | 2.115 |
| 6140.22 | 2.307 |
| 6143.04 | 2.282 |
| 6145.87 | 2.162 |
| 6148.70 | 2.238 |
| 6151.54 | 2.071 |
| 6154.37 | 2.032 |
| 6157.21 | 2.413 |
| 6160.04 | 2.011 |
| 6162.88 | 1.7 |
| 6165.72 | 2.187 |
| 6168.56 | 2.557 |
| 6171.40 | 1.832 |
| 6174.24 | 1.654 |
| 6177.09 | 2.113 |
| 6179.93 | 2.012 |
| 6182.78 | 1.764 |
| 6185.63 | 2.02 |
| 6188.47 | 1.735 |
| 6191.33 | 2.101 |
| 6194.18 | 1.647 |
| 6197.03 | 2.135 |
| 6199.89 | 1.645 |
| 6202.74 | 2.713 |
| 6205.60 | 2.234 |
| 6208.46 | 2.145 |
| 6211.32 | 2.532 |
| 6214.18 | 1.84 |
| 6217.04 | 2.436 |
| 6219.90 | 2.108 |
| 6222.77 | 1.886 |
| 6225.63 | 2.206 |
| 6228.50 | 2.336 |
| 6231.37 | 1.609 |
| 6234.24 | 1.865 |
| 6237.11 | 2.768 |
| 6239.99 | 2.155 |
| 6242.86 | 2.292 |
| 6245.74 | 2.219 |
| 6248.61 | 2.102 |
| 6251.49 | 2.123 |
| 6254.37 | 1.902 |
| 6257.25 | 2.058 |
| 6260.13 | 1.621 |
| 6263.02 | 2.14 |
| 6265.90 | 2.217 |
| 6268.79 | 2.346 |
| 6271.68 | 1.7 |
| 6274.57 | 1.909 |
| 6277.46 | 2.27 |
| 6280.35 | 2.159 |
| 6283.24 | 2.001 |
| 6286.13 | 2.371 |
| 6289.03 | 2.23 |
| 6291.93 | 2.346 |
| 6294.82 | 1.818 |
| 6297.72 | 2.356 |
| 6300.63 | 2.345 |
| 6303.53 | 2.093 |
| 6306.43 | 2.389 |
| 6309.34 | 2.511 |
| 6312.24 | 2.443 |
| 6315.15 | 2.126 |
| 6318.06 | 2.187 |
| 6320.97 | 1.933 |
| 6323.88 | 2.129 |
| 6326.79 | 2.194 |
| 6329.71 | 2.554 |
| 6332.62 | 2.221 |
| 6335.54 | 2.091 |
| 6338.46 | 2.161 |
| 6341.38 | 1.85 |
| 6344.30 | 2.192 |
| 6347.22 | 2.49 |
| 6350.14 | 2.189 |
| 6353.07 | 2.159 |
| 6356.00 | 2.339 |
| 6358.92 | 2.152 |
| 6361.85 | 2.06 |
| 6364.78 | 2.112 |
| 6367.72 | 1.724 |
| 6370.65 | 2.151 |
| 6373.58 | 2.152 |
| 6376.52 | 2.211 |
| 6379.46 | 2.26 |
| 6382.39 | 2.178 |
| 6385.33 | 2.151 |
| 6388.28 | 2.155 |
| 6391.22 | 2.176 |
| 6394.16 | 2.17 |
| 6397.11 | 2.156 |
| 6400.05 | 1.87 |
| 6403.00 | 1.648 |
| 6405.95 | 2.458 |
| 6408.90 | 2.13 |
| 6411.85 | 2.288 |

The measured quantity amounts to -0.07 mag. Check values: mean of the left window 2.22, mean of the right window 2.13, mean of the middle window 2.33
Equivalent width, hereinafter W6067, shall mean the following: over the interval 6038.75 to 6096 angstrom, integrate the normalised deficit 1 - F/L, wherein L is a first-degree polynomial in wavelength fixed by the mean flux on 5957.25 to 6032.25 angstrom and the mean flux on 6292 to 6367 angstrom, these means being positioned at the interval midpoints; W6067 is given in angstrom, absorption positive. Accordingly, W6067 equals -3.0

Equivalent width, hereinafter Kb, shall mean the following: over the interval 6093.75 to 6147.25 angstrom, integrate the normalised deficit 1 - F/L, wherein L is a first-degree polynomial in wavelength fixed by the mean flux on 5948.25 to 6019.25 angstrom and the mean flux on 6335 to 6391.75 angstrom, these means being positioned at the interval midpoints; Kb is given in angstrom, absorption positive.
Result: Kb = -2.6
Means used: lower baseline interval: 2.22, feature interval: 2.3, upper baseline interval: 2.15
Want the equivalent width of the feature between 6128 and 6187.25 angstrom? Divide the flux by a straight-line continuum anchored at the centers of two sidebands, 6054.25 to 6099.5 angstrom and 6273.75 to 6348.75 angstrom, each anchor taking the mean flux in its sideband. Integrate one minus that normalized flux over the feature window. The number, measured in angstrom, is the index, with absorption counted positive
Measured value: 5.0 angstrom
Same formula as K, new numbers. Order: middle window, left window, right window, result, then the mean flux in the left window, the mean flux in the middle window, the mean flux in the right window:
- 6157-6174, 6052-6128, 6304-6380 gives 0.12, 2.34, 2.06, 2.19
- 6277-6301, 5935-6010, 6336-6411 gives -0.02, 2.26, 2.2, 2.13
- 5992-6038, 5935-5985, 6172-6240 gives -0.02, 2.25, 2.25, 2.06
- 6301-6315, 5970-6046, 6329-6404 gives -0.09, 2.25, 2.34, 2.14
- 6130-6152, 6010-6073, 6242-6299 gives 0.04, 2.31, 2.15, 2.11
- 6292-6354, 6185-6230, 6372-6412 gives -0.04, 2.11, 2.21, 2.14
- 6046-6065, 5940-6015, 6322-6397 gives -0.05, 2.24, 2.34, 2.17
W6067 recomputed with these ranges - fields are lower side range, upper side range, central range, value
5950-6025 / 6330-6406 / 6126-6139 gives 0.2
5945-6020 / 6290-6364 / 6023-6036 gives 0.1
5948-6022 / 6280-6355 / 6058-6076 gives -1.3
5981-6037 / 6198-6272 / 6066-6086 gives -1.3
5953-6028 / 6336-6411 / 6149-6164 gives 0.8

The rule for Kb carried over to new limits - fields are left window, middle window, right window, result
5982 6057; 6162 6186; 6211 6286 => 1.9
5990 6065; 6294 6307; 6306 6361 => 0.1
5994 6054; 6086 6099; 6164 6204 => -1.0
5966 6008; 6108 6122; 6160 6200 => -1.8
